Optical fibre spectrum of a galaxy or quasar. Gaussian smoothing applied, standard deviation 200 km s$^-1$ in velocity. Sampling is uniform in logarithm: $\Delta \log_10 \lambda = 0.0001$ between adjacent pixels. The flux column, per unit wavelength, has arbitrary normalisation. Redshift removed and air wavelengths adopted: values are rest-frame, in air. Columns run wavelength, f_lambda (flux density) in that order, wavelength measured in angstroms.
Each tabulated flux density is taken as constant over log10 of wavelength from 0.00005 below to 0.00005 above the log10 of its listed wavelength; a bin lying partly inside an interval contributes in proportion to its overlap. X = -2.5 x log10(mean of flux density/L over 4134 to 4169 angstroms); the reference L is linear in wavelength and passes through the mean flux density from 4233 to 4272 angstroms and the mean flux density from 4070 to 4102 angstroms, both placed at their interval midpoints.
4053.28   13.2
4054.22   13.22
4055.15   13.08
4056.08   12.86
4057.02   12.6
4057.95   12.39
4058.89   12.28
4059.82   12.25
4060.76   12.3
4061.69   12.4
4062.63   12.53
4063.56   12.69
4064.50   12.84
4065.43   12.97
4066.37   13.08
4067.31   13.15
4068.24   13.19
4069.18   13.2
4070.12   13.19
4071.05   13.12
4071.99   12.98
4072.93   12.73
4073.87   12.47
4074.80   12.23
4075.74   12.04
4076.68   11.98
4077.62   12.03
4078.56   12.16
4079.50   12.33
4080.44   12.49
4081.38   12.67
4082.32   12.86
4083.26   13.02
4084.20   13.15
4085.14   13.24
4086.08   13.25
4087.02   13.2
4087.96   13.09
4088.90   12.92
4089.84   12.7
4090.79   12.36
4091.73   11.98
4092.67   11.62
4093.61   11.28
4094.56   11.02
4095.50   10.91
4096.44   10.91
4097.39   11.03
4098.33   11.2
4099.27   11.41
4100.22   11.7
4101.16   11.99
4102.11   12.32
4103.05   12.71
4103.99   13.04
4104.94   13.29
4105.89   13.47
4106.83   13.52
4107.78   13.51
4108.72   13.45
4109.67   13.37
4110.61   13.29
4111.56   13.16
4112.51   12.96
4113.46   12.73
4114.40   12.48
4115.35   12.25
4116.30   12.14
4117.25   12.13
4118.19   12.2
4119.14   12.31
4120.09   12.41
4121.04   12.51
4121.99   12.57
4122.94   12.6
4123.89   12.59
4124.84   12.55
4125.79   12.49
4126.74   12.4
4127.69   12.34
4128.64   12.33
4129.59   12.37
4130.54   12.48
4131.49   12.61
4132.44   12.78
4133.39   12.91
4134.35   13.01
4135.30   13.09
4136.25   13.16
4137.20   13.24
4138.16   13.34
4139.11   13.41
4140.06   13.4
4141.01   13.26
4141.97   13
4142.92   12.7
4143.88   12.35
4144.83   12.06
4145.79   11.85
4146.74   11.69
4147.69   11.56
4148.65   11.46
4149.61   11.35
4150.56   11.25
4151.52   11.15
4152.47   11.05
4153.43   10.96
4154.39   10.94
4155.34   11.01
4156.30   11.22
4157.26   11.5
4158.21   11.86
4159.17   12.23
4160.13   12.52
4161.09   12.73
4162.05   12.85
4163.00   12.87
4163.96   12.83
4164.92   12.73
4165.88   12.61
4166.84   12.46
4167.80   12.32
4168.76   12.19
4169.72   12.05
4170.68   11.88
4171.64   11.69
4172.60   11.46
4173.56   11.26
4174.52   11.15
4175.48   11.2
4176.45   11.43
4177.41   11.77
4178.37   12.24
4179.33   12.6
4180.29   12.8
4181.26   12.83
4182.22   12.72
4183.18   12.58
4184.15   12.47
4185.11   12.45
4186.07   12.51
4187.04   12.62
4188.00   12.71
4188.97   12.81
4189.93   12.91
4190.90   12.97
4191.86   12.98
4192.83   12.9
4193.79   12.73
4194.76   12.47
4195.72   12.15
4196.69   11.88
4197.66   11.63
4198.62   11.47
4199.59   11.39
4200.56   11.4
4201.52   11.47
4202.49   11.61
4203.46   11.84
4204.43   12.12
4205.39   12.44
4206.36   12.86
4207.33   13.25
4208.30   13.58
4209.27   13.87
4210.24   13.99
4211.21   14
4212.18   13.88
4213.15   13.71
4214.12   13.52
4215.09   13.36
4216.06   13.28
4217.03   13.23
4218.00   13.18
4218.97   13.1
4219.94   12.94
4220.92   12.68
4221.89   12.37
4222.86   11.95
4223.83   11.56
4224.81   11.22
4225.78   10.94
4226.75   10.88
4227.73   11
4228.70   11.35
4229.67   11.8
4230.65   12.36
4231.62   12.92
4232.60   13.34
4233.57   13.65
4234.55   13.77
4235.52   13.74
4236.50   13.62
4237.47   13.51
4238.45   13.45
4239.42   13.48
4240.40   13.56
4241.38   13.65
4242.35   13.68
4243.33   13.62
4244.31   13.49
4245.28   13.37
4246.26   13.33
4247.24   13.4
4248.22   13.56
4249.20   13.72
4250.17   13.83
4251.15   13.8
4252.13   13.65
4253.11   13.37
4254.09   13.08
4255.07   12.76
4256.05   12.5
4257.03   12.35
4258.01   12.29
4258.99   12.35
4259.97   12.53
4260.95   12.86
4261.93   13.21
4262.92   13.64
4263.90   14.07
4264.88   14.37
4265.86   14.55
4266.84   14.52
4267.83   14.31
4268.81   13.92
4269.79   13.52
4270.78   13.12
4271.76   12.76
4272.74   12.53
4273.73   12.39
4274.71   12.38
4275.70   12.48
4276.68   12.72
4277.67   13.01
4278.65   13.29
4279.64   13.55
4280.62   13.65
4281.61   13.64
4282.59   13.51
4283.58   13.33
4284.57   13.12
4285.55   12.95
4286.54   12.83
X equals 0.04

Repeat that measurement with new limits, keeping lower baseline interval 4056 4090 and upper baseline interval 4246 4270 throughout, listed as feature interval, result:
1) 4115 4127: 0.04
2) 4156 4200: 0.07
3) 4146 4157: 0.16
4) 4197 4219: 0.04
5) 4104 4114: -0.03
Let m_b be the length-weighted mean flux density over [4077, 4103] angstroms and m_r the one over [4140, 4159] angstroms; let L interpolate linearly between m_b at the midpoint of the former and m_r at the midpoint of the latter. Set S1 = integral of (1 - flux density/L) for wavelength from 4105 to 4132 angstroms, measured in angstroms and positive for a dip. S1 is -1.62 angstroms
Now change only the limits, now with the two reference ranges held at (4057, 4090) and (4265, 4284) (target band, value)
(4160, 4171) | 0.4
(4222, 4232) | 1.2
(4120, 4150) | 0.8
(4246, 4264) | 0.2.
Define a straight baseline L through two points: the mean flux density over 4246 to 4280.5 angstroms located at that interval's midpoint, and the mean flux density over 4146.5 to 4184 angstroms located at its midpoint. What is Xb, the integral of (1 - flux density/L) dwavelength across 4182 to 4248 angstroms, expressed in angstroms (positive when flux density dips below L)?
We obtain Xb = -0.8 angstroms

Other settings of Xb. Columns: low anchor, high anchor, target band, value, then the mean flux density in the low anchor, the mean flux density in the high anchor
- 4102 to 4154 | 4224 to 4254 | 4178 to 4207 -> 1.1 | 12.6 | 13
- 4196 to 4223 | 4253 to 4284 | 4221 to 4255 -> 0.0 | 12.7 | 13.2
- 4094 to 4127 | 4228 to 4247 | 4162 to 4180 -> 1.0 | 12.4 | 13.2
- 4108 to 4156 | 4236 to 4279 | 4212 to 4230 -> 0.9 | 12.4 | 13.3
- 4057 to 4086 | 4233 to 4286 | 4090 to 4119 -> 1.1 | 12.7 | 13.3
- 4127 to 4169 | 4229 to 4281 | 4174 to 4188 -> 0.4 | 12.3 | 13.3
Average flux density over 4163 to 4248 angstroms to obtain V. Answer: 12.6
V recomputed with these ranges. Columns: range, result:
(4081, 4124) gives 12.5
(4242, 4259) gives 13.3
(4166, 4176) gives 11.8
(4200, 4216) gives 12.9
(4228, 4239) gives 13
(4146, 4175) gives 11.8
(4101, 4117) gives 12.9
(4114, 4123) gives 12.3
